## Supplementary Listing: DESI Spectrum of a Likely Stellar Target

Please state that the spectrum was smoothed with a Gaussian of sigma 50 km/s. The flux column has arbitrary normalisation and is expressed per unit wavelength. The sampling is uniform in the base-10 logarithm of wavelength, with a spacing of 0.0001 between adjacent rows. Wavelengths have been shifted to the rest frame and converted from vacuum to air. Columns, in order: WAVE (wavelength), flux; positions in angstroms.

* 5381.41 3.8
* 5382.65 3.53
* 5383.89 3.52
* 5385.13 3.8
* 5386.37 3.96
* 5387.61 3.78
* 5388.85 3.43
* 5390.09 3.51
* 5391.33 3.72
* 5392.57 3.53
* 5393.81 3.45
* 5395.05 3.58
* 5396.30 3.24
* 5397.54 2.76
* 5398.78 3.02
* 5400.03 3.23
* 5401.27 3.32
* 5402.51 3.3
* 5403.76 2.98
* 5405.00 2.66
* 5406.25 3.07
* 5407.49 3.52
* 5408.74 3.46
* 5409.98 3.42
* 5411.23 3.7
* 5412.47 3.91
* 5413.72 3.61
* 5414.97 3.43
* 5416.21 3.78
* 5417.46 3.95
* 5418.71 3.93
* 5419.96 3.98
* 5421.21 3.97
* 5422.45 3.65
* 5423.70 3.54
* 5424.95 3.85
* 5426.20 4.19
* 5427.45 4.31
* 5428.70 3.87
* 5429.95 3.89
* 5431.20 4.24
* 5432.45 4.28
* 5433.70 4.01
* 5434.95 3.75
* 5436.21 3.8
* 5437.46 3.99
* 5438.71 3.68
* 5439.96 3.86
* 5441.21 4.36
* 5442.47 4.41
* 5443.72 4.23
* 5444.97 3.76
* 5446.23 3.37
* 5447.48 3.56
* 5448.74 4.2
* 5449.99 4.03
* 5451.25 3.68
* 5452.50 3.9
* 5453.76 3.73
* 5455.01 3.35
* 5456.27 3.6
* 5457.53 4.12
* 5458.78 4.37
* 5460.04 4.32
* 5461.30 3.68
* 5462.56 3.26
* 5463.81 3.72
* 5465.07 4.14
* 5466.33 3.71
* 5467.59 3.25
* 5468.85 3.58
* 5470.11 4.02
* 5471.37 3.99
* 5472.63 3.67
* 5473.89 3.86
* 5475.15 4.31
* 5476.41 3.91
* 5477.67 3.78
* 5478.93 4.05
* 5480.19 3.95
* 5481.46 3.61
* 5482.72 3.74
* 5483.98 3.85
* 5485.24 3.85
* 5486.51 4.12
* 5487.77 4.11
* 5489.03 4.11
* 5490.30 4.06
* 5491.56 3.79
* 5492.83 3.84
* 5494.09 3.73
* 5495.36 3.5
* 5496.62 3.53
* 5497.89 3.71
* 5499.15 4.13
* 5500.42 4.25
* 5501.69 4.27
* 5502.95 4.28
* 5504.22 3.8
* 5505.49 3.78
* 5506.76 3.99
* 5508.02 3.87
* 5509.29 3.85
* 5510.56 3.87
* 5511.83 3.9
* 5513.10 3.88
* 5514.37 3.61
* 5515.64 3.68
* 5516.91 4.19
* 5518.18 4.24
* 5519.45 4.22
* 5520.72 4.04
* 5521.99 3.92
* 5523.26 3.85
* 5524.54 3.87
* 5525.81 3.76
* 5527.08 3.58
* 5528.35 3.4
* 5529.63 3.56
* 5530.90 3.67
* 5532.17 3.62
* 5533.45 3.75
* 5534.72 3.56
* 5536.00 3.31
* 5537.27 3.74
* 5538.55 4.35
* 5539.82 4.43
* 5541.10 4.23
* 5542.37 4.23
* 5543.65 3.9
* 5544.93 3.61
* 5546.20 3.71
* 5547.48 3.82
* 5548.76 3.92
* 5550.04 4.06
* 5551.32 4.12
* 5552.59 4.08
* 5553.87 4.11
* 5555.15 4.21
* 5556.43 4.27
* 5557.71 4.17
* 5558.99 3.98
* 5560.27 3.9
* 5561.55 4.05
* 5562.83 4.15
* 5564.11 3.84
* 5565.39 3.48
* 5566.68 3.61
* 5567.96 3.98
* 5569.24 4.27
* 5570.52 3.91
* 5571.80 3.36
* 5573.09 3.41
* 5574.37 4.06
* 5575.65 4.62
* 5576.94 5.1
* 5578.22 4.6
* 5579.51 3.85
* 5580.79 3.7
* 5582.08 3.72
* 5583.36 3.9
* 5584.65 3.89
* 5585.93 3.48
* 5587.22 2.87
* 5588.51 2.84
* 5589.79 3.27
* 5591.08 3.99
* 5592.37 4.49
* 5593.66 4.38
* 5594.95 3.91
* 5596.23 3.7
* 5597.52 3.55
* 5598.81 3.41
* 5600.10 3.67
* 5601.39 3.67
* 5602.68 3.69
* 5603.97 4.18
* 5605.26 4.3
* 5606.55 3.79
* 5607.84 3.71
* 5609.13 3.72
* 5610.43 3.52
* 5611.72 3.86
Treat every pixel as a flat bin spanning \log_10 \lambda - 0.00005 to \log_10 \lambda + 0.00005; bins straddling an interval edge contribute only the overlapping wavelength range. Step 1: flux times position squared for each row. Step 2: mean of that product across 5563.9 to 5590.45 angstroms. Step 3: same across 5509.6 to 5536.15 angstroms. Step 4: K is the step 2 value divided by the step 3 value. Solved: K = 1.0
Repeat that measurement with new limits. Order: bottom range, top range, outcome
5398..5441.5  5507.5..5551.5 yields 1.09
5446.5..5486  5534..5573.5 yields 1.06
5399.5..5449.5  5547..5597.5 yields 1.10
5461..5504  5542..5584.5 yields 1.06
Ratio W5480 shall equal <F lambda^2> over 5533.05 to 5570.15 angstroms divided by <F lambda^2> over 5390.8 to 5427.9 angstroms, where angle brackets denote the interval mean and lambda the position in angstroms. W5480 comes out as 1.2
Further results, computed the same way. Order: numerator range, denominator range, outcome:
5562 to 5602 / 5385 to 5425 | 1.16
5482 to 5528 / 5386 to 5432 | 1.13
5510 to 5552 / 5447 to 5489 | 1.03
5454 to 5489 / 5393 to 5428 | 1.12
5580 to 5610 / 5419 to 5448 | 1.00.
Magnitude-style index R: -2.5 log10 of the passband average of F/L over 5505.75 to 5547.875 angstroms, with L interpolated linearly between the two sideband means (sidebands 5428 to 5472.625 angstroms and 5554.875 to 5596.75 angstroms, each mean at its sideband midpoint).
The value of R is 0.011 mag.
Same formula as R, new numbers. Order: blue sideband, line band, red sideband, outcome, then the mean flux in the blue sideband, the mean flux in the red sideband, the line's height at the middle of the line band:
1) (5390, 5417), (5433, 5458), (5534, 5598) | -0.10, 3.37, 3.91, 3.51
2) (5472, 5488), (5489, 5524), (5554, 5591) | -0.01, 3.9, 3.88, 3.9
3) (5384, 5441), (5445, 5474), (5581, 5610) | -0.03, 3.65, 3.73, 3.67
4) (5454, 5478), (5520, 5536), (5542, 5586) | 0.06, 3.82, 3.98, 3.92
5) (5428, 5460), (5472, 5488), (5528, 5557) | 0.00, 3.93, 3.9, 3.92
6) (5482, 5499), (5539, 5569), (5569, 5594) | -0.04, 3.85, 3.87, 3.87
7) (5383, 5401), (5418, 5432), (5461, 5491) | -0.10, 3.46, 3.85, 3.62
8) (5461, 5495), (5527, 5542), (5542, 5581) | 0.05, 3.84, 4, 3.95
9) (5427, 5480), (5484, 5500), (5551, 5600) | 0.00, 3.89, 3.9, 3.9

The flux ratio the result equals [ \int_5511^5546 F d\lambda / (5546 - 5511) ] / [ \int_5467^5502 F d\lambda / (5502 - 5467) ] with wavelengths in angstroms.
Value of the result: 1.0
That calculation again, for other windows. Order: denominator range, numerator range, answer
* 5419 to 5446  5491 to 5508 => 0.98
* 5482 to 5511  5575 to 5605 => 0.98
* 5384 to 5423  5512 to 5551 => 1.10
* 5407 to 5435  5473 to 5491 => 1.03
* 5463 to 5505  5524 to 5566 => 1.00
